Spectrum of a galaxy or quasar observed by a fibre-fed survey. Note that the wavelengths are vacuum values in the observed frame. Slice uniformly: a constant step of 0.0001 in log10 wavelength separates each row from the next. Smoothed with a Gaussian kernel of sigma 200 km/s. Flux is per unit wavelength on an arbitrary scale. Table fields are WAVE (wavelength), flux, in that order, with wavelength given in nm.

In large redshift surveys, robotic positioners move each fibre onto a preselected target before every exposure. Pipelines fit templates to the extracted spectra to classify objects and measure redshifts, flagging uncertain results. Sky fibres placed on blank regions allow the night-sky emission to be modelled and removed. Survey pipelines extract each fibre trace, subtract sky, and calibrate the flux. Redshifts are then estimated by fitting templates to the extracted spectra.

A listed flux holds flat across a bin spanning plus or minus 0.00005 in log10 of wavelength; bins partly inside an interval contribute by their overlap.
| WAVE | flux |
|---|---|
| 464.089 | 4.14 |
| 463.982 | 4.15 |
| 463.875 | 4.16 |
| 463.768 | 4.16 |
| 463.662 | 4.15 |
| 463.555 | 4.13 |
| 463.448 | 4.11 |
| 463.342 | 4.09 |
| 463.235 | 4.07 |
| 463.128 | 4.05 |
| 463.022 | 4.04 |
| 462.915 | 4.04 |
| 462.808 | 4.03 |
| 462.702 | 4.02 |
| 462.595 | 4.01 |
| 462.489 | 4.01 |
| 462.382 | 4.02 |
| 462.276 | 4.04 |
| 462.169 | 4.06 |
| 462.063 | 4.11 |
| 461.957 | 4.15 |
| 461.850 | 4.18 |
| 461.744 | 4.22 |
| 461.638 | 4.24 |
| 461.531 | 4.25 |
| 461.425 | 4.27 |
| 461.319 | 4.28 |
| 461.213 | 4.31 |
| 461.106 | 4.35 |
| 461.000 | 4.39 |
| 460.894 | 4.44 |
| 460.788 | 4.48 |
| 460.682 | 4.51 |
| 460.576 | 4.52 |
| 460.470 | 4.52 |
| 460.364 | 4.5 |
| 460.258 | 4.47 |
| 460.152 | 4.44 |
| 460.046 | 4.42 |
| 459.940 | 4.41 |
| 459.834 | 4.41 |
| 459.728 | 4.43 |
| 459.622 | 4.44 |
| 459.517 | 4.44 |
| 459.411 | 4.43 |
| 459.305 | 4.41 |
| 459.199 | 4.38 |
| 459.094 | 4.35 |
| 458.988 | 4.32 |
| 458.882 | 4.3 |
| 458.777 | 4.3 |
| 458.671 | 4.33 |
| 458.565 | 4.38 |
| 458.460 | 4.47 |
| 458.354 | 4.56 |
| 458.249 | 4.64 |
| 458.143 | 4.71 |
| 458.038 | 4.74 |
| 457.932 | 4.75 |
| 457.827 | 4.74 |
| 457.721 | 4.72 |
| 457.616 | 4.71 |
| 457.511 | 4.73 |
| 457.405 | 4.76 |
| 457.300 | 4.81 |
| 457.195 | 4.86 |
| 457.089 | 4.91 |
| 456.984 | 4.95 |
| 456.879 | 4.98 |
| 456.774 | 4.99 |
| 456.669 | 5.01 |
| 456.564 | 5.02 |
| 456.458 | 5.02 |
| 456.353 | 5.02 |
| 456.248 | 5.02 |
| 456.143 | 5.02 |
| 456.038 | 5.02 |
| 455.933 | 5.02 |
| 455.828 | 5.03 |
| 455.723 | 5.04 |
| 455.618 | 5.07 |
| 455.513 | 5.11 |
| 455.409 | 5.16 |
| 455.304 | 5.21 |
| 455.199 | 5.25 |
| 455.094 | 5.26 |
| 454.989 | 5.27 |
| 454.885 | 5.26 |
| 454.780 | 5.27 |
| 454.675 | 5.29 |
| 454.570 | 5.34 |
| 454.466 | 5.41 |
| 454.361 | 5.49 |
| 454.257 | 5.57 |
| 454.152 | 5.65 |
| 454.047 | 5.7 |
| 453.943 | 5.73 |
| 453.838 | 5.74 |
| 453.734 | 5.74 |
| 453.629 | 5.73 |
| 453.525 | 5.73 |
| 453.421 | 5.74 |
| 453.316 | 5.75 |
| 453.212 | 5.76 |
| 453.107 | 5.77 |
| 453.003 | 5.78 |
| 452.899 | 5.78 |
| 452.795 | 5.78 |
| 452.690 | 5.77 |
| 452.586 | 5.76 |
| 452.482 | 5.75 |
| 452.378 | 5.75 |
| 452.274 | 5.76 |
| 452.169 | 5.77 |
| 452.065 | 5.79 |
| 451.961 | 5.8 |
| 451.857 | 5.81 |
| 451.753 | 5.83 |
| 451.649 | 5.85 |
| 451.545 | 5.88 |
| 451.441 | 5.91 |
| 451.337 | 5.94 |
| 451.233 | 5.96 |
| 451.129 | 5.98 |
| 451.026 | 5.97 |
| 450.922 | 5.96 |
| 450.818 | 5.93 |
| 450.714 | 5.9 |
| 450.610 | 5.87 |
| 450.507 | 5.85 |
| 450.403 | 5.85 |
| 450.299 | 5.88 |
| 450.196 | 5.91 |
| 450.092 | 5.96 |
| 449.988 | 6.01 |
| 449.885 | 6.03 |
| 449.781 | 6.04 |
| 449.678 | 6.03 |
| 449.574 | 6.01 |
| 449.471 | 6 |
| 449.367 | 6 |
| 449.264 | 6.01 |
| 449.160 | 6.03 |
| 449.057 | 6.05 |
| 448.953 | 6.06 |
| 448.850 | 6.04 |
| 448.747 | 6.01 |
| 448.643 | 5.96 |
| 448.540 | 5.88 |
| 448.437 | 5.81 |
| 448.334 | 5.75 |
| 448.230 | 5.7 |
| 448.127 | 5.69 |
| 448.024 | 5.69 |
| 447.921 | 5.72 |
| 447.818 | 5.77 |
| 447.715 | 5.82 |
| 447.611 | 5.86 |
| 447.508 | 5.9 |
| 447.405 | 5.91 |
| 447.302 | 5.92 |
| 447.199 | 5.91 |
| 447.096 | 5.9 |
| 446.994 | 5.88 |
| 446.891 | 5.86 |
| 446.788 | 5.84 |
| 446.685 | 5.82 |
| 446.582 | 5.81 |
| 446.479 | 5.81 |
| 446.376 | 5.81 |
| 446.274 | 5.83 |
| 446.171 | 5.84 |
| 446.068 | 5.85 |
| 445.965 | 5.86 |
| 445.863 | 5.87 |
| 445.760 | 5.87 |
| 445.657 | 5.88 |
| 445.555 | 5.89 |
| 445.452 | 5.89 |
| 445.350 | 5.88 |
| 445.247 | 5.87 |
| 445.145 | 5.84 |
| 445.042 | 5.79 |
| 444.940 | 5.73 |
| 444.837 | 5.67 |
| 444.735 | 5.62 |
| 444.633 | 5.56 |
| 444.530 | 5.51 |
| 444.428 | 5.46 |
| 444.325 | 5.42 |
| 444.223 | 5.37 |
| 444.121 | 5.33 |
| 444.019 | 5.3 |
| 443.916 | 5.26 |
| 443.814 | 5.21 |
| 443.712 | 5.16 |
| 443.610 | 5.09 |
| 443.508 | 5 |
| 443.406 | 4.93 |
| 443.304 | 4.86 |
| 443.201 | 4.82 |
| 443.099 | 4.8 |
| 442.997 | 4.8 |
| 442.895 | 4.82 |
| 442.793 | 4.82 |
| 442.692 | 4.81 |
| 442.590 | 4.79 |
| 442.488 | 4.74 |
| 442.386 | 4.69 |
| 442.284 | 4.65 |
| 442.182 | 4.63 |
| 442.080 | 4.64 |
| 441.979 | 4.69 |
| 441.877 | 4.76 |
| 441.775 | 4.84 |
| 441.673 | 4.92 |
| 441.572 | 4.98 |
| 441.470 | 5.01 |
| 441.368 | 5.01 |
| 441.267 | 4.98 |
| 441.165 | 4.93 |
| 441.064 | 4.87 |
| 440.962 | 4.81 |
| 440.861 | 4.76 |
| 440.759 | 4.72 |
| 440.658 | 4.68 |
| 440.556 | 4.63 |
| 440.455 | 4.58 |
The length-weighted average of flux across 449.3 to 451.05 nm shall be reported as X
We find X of 5.95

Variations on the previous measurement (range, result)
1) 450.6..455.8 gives 5.64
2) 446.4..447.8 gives 5.86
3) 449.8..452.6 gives 5.88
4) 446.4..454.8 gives 5.82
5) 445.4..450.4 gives 5.89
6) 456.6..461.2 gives 4.57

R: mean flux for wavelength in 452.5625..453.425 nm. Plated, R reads 5.76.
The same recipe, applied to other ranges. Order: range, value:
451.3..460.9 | 5.09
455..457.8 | 4.99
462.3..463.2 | 4.03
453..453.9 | 5.75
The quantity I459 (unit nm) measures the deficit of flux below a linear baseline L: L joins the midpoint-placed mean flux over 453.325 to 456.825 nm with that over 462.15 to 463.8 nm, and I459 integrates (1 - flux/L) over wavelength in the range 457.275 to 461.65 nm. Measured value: 0.13 nm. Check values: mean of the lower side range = 5.31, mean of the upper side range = 4.06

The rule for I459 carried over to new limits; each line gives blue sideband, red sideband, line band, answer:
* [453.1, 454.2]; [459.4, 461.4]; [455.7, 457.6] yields 0.07 nm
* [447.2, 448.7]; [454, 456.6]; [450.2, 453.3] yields -0.19 nm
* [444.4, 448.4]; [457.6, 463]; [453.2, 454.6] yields -0.17 nm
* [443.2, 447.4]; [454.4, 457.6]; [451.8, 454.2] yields -0.24 nm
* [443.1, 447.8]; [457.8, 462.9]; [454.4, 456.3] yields -0.16 nm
